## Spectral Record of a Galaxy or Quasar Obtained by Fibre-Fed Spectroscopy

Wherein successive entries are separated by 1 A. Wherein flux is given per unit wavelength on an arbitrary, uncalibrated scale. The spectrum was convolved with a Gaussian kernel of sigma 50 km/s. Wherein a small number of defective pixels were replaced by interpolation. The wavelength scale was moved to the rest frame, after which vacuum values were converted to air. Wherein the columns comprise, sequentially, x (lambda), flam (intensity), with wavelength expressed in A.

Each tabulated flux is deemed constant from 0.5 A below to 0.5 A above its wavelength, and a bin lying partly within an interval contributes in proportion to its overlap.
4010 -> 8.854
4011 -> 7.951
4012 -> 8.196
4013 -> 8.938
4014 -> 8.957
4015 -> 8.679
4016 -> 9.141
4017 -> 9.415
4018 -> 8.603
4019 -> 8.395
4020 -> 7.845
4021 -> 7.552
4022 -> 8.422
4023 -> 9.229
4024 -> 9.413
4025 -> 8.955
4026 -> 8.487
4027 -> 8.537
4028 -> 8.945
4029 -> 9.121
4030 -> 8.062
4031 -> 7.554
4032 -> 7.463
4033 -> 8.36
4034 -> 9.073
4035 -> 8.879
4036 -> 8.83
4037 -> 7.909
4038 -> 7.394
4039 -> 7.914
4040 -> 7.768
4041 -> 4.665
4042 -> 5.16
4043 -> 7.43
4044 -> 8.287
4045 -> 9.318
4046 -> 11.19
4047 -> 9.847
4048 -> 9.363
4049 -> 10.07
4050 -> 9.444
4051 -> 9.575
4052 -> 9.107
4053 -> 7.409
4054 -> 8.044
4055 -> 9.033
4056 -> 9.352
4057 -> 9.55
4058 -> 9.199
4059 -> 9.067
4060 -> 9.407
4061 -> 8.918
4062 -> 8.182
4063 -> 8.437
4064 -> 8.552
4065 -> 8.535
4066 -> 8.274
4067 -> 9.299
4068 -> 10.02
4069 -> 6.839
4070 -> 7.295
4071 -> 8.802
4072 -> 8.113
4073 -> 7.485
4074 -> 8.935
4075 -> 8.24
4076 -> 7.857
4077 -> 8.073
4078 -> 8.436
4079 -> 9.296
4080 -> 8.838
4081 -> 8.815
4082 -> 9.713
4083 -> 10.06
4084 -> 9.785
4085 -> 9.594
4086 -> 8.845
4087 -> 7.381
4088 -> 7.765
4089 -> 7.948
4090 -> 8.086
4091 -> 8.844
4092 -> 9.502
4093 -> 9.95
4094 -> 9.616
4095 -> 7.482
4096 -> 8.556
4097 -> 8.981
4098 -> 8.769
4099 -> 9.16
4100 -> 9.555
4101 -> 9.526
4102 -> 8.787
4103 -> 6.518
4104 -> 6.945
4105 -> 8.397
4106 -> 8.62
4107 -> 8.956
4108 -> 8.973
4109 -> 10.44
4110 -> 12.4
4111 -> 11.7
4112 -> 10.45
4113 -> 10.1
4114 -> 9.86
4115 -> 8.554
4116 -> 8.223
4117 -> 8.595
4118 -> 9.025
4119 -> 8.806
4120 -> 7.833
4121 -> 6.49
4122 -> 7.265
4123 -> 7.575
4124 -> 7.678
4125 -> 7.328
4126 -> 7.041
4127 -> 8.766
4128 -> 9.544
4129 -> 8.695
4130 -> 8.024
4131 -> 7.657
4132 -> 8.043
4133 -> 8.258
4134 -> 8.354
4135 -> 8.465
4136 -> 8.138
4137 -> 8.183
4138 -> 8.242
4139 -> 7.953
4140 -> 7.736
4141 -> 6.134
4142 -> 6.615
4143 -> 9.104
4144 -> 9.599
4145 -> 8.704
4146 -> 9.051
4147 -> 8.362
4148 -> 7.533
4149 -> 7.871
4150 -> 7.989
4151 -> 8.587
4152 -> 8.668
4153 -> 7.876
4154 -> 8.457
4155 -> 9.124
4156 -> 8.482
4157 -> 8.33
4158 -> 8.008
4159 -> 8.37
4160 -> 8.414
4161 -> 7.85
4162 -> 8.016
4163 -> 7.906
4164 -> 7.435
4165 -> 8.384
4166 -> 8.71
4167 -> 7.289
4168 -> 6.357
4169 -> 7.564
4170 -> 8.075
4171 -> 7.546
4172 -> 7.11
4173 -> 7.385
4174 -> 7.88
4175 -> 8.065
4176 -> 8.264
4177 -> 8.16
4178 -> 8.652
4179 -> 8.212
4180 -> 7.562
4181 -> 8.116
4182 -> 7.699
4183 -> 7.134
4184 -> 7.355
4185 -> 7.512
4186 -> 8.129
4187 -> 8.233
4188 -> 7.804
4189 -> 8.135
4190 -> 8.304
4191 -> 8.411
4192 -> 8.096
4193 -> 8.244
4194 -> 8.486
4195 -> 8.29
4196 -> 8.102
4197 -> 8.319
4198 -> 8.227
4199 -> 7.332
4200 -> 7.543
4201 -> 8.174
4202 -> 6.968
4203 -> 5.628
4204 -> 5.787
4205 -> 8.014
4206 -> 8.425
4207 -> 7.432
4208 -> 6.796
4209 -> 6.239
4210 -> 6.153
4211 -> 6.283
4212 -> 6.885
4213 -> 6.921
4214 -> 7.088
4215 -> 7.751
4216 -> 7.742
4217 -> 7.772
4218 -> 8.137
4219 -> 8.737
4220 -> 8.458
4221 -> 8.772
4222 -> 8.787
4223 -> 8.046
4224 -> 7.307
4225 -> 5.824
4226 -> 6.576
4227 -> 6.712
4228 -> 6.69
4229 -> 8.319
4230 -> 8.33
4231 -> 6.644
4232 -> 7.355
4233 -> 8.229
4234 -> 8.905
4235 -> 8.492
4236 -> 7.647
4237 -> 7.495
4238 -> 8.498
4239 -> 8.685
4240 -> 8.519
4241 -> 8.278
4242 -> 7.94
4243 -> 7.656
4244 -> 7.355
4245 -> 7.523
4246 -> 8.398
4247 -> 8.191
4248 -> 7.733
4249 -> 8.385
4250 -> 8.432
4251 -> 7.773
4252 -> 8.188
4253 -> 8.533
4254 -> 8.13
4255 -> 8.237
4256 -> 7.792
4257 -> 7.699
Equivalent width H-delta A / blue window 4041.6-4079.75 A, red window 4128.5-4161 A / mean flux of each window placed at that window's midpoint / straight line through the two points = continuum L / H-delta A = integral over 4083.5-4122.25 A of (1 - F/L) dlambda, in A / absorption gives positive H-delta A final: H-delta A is -2.0 A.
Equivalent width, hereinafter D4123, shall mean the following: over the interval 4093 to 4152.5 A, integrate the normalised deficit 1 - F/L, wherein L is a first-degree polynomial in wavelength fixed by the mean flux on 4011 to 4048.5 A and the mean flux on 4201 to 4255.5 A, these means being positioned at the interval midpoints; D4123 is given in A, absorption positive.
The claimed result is -3.4 A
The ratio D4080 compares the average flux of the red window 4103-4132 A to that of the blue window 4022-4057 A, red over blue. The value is 1.0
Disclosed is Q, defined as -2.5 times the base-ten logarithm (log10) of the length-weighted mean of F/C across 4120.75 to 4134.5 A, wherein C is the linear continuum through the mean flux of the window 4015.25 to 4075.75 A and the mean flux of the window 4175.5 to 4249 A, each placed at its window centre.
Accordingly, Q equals 0.03 mag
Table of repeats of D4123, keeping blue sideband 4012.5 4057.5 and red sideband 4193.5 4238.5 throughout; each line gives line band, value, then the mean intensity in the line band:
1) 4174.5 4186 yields -0.2 A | 7.9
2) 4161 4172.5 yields 0.2 A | 7.68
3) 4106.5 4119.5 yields -2.5 A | 9.7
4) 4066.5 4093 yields -1.1 A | 8.64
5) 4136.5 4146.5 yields -0.2 A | 8.13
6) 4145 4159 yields -0.8 A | 8.35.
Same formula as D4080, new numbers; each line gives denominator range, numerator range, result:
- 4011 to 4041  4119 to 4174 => 0.95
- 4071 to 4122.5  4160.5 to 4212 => 0.87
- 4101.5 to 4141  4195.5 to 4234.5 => 0.88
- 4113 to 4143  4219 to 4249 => 0.97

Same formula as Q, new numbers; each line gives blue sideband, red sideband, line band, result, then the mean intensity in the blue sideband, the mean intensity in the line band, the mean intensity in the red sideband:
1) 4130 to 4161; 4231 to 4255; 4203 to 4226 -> 0.104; 8.2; 7.37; 8.07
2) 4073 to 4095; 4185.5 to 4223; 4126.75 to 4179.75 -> 0.006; 8.78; 8.11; 7.7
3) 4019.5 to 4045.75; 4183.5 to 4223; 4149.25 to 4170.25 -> -0.040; 8.13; 8.09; 7.68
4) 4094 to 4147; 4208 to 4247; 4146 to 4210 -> 0.029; 8.54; 7.86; 7.66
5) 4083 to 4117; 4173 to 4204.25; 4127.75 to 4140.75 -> 0.051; 9.05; 8.19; 7.84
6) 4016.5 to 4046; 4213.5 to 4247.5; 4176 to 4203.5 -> 0.005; 8.22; 7.89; 7.85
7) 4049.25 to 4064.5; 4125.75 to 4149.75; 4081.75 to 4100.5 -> -0.039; 8.9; 8.92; 8.18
